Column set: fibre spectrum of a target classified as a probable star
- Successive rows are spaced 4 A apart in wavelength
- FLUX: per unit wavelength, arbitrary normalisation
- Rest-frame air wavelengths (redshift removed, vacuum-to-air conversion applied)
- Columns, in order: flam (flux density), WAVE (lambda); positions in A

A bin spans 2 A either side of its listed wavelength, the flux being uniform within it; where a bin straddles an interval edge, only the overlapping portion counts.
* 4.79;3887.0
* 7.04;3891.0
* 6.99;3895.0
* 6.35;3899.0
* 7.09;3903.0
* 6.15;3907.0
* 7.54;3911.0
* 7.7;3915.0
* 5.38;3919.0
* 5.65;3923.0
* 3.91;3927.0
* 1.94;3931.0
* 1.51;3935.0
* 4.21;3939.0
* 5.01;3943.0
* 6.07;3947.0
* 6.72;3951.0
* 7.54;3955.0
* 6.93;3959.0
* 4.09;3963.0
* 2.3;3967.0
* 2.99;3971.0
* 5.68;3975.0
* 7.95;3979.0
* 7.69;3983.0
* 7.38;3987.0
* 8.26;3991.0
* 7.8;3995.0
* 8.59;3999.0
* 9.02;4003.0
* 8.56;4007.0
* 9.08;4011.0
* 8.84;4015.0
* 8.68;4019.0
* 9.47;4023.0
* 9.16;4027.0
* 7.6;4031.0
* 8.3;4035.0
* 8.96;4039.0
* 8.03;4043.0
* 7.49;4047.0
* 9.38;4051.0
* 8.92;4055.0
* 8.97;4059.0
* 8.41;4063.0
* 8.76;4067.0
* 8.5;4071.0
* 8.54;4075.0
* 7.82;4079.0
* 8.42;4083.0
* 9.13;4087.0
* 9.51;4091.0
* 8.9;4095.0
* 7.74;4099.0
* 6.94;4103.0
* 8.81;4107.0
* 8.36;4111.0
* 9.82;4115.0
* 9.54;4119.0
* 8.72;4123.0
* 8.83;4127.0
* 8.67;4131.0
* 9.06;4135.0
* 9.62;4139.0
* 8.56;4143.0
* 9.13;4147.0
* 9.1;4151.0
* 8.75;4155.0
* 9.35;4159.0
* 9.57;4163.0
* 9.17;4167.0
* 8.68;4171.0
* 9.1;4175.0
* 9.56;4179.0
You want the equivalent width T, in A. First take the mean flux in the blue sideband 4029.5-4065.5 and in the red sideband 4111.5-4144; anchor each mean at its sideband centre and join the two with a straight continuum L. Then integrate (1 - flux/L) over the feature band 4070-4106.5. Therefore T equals 1.6 A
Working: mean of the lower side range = 8.47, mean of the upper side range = 9.08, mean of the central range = 8.4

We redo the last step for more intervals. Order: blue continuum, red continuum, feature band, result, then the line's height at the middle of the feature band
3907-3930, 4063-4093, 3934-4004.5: 7.0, 6.75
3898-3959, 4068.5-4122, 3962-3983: 4.9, 6.36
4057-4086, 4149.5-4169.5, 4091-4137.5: 0.6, 8.83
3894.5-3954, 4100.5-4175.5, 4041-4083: -4.3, 7.7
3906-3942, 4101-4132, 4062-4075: -1.4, 7.75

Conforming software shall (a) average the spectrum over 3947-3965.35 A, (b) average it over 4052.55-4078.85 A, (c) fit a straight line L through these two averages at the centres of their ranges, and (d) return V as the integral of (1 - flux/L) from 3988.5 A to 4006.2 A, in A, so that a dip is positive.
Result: -3.2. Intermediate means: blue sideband 6.22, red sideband 8.63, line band 8.4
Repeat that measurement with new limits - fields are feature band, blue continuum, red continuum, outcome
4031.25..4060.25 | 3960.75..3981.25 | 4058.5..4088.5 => -4.0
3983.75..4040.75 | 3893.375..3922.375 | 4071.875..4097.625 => -4.8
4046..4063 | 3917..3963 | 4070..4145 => -2.7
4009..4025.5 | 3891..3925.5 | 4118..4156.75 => -2.8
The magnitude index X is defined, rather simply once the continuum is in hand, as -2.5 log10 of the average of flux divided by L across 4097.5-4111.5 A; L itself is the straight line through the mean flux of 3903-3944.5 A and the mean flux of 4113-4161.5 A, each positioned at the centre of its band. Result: 0.07 mag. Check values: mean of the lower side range 5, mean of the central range 7.93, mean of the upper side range 9.1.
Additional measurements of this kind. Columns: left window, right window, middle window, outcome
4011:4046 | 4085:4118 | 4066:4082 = 0.035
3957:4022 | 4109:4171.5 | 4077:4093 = -0.045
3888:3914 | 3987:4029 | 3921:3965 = 0.481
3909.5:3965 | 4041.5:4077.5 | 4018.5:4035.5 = -0.132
